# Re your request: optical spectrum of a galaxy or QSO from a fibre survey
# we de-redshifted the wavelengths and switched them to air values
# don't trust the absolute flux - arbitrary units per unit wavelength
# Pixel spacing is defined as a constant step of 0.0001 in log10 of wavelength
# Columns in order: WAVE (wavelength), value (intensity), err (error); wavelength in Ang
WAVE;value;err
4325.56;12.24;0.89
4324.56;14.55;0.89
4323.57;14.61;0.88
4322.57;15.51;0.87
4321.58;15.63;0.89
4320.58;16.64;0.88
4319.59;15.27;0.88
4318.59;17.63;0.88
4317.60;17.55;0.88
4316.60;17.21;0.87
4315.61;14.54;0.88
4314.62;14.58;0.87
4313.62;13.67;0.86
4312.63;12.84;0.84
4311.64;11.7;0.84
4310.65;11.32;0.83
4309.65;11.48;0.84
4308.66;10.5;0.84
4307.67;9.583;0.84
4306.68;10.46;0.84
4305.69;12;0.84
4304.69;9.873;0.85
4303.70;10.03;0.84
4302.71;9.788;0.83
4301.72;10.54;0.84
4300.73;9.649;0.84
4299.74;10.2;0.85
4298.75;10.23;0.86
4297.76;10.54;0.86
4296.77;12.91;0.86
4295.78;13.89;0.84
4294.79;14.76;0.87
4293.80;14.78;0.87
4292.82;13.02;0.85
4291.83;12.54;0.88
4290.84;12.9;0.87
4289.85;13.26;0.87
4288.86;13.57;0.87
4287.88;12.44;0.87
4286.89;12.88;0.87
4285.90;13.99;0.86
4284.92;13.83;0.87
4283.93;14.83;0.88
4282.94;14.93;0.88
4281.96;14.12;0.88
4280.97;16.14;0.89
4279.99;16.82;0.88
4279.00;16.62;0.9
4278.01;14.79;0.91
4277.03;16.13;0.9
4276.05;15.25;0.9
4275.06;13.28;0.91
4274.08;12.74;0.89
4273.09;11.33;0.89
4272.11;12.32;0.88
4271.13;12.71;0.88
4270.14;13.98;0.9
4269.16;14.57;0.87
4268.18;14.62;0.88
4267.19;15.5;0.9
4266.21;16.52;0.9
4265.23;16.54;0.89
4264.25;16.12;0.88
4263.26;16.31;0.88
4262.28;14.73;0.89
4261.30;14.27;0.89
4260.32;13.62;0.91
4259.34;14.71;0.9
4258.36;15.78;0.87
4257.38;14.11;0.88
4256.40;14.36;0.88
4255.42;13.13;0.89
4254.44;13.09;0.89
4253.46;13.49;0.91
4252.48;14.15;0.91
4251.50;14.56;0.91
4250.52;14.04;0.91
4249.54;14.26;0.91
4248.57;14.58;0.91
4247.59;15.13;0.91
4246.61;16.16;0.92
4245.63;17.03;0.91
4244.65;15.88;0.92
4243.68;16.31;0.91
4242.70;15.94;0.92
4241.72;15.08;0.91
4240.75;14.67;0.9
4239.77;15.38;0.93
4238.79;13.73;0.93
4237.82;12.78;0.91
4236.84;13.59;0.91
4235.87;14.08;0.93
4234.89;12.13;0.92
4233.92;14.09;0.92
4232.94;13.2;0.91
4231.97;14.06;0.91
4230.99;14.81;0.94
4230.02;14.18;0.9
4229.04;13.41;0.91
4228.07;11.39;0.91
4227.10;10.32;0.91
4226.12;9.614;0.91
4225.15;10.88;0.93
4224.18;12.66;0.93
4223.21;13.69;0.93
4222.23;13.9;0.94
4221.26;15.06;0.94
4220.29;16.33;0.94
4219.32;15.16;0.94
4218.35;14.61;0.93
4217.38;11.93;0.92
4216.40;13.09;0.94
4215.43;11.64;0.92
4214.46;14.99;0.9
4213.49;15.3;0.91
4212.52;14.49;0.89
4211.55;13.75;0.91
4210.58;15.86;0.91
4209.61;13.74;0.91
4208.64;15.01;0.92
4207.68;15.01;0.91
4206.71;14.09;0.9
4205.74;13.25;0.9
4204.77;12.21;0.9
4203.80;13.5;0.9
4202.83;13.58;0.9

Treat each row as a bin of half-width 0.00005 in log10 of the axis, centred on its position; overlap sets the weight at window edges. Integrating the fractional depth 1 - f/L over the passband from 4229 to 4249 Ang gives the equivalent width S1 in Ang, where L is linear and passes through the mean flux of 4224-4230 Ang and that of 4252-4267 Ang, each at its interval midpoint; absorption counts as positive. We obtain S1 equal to -2.96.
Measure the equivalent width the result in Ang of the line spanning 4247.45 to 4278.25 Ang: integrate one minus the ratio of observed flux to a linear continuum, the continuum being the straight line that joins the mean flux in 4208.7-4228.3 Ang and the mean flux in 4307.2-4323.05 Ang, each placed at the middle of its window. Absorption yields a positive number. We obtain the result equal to -1.4 Ang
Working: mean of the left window 13.5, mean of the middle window 14.4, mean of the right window 14.1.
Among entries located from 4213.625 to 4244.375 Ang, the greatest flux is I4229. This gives 16.33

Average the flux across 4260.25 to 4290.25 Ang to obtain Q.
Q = 14.5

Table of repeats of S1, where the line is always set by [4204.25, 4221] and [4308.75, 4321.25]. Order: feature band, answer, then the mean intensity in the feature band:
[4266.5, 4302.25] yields 2.0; 13.5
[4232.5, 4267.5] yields -1.1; 14.7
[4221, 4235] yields 1.3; 12.9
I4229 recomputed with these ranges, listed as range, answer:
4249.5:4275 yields 16.54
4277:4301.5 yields 16.82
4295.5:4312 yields 13.89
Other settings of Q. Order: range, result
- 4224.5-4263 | 14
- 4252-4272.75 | 14.5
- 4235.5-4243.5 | 14.5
